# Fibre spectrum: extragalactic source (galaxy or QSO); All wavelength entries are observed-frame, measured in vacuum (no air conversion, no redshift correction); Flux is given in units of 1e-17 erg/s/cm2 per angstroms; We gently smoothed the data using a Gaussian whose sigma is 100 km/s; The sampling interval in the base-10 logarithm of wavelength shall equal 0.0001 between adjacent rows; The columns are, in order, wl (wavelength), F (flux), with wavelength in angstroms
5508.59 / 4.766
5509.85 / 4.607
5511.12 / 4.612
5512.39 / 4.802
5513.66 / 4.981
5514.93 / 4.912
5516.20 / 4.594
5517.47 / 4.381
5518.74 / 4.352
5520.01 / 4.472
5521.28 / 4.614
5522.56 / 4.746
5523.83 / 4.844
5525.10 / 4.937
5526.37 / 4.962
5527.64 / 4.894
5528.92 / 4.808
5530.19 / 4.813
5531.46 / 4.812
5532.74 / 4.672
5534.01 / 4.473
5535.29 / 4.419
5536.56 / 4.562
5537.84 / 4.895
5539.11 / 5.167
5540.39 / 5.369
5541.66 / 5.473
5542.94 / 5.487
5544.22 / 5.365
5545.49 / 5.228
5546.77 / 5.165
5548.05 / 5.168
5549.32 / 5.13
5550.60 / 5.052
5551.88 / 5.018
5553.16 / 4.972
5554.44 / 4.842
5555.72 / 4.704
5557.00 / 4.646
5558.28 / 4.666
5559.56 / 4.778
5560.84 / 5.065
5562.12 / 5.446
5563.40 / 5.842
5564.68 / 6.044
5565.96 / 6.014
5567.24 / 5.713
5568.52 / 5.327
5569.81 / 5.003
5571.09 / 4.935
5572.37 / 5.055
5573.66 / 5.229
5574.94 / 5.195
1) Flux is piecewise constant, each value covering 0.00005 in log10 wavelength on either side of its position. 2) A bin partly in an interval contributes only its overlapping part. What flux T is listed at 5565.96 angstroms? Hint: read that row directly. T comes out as 6.014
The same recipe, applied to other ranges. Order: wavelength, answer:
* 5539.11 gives 5.167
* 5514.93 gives 4.912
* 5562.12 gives 5.446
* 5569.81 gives 5.003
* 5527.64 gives 4.894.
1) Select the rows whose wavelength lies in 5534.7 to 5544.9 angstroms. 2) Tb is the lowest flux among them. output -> 4.419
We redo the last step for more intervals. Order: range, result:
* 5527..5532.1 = 4.808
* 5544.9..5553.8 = 4.972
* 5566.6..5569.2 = 5.327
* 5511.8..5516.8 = 4.594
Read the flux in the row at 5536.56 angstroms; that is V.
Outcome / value 4.562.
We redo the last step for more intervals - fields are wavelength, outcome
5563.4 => 5.842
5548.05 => 5.168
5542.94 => 5.487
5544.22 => 5.365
